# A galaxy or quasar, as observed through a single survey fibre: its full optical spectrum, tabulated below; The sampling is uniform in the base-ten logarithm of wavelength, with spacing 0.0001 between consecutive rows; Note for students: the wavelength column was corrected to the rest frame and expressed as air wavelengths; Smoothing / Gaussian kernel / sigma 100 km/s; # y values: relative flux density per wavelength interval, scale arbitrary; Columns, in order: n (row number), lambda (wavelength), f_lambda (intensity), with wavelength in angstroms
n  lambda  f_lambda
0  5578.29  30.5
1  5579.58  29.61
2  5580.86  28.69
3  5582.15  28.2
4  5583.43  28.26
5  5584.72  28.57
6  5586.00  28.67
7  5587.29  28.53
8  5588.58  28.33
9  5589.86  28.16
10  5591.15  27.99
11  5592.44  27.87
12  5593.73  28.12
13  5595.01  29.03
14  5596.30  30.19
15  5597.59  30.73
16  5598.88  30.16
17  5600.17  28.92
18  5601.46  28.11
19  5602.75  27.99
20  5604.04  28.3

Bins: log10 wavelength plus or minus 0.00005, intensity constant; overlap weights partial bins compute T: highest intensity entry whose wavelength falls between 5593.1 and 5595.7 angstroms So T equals 29.03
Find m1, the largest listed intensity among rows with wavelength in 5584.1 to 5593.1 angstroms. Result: 28.67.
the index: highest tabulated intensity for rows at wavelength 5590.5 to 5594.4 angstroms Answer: 28.12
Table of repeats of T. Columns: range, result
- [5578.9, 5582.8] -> 29.61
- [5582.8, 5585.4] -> 28.57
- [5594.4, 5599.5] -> 30.73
